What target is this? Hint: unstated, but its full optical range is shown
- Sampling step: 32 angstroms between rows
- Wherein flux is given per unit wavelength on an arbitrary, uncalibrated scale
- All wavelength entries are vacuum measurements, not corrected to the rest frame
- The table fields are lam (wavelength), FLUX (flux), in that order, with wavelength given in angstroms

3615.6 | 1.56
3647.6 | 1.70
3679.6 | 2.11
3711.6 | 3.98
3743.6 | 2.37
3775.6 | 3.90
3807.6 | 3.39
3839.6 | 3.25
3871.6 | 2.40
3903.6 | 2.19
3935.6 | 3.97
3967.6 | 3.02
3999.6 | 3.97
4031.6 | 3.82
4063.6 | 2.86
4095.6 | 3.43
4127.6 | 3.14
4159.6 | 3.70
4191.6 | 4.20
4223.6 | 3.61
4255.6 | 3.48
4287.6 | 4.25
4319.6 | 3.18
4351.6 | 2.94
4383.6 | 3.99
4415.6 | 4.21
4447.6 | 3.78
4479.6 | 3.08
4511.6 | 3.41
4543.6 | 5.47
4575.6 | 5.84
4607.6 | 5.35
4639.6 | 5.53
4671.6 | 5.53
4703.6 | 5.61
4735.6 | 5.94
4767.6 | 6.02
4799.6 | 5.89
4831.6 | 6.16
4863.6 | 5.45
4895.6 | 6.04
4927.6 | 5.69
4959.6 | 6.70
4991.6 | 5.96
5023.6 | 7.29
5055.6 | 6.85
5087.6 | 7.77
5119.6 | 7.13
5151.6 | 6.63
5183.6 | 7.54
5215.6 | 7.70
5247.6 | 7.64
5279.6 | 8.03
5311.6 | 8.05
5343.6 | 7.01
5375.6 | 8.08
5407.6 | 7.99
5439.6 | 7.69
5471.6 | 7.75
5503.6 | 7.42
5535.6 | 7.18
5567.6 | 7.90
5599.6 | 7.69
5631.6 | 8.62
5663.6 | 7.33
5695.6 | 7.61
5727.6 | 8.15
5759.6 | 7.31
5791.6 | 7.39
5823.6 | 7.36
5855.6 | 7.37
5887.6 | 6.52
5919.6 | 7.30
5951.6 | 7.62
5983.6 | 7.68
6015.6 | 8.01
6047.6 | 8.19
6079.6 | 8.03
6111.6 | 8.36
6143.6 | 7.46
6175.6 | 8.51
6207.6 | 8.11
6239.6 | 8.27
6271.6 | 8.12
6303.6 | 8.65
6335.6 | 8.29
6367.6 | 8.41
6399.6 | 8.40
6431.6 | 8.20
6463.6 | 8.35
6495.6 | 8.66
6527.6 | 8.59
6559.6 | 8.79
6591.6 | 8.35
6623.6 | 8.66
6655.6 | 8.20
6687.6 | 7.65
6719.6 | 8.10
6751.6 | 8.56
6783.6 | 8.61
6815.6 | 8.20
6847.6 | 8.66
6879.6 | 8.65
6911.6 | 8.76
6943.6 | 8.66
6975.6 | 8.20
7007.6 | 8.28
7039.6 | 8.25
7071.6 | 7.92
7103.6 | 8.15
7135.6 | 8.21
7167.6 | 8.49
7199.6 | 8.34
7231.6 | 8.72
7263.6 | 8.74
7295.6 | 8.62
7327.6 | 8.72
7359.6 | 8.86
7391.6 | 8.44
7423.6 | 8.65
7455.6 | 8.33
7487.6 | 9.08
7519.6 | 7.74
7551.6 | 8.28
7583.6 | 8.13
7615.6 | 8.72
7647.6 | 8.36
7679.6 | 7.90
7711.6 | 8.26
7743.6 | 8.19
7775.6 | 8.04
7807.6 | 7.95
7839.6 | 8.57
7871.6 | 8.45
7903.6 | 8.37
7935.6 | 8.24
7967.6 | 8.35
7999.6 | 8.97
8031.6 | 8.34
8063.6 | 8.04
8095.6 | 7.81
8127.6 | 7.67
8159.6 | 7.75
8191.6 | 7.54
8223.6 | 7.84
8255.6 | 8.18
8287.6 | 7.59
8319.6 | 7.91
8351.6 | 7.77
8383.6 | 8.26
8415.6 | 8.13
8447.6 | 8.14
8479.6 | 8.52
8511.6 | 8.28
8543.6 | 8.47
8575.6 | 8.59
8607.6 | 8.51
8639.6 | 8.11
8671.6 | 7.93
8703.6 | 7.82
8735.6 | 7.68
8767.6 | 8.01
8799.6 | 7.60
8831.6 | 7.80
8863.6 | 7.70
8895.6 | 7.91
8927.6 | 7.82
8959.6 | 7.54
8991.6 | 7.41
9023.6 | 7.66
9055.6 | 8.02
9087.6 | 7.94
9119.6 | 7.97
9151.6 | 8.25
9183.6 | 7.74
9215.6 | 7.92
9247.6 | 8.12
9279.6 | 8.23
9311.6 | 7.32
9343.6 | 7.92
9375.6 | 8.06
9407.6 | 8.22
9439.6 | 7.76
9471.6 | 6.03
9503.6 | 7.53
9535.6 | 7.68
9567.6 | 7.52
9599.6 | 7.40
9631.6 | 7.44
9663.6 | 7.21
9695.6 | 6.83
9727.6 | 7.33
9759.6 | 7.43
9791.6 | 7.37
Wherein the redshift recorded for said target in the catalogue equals 0.136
